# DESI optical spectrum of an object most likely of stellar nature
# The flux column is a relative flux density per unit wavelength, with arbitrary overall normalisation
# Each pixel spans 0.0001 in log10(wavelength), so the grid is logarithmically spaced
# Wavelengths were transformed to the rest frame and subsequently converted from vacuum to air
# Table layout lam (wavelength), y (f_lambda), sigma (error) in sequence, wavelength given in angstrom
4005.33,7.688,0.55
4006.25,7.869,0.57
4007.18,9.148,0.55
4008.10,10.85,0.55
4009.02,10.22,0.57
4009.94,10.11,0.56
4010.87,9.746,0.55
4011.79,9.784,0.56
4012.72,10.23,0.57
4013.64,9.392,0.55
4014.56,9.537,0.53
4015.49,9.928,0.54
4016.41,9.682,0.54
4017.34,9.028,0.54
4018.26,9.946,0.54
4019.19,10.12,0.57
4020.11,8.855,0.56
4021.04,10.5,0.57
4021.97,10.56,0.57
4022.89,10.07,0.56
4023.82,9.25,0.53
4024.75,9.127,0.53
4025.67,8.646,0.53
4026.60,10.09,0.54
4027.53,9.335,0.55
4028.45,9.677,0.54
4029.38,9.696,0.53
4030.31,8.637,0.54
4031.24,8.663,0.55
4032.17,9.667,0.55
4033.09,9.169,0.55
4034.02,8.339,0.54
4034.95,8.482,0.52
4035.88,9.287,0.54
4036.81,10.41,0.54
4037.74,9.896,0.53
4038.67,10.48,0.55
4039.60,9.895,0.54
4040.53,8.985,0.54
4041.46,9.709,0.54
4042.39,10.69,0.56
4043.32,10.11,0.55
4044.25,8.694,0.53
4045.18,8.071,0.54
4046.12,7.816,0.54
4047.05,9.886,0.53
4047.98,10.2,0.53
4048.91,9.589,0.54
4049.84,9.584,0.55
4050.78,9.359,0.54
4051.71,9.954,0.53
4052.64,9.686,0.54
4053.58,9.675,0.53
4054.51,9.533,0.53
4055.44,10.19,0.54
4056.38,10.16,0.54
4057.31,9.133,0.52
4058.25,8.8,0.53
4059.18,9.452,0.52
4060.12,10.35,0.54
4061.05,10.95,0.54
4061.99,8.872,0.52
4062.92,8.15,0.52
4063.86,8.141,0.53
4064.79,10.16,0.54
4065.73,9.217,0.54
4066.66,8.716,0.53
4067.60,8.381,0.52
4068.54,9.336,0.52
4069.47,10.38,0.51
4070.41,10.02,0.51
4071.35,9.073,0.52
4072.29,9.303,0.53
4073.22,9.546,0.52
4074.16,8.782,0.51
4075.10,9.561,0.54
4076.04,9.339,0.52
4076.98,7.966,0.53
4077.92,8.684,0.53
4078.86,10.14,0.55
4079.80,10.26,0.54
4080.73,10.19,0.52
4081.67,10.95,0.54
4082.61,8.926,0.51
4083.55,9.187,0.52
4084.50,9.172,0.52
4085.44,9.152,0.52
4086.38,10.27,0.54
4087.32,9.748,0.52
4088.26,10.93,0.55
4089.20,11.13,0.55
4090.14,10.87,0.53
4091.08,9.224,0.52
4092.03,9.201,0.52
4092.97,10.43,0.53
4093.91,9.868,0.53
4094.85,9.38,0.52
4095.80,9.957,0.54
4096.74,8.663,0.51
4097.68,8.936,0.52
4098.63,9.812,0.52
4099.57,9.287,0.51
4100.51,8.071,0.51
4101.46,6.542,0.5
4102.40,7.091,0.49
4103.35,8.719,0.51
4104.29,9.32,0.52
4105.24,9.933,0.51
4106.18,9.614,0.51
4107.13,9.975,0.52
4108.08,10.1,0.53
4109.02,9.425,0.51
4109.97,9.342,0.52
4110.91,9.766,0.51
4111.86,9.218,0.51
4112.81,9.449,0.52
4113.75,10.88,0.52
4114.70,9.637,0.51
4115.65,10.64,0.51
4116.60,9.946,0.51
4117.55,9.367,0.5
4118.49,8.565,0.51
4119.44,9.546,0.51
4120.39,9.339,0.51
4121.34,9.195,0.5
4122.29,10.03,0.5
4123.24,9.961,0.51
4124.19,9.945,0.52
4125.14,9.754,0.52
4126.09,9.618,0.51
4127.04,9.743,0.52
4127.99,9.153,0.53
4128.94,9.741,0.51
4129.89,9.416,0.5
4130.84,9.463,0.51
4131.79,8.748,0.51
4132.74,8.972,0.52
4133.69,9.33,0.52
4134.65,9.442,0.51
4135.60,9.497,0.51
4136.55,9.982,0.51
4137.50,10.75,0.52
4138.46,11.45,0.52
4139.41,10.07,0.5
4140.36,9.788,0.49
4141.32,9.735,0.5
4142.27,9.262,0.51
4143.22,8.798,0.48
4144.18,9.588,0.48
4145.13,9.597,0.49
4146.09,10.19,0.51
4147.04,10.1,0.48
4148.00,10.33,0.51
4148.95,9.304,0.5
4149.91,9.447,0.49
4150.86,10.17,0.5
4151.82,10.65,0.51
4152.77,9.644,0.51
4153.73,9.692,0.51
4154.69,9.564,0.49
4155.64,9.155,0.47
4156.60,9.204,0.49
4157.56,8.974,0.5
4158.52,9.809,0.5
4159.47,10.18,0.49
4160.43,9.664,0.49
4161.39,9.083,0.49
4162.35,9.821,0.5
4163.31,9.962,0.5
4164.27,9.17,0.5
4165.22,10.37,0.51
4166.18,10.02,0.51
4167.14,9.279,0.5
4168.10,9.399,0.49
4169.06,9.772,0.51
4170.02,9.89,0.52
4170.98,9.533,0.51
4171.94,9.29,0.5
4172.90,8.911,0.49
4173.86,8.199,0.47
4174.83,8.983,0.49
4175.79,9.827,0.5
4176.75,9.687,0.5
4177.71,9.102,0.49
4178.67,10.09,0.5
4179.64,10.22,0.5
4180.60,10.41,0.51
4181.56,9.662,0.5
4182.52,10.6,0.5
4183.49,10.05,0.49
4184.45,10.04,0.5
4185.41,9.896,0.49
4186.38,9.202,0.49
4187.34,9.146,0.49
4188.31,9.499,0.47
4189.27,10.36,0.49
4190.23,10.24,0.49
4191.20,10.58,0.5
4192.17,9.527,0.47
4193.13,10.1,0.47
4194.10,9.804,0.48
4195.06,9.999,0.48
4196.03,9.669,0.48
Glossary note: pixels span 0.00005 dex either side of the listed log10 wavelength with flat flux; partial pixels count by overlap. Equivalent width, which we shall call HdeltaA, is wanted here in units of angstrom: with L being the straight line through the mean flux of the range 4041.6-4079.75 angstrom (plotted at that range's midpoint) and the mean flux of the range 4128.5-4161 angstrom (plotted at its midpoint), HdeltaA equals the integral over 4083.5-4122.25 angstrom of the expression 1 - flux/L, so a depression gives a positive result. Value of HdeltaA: 0.2 angstrom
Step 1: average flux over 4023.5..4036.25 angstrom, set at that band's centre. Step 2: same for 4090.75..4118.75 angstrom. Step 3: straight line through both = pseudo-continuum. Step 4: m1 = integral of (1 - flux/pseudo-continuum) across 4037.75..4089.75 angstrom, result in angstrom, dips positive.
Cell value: -1.7 angstrom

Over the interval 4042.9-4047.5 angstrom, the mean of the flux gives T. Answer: 8.89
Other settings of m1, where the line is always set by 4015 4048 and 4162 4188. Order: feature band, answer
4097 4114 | 0.7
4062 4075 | 0.5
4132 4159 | -0.3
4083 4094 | -0.4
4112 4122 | -0.1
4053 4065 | 0.0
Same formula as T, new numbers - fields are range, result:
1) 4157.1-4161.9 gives 9.54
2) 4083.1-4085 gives 9.14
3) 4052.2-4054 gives 9.64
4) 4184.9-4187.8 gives 9.43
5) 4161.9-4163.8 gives 9.87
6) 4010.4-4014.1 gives 9.78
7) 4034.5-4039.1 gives 9.71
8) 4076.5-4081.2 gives 9.46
